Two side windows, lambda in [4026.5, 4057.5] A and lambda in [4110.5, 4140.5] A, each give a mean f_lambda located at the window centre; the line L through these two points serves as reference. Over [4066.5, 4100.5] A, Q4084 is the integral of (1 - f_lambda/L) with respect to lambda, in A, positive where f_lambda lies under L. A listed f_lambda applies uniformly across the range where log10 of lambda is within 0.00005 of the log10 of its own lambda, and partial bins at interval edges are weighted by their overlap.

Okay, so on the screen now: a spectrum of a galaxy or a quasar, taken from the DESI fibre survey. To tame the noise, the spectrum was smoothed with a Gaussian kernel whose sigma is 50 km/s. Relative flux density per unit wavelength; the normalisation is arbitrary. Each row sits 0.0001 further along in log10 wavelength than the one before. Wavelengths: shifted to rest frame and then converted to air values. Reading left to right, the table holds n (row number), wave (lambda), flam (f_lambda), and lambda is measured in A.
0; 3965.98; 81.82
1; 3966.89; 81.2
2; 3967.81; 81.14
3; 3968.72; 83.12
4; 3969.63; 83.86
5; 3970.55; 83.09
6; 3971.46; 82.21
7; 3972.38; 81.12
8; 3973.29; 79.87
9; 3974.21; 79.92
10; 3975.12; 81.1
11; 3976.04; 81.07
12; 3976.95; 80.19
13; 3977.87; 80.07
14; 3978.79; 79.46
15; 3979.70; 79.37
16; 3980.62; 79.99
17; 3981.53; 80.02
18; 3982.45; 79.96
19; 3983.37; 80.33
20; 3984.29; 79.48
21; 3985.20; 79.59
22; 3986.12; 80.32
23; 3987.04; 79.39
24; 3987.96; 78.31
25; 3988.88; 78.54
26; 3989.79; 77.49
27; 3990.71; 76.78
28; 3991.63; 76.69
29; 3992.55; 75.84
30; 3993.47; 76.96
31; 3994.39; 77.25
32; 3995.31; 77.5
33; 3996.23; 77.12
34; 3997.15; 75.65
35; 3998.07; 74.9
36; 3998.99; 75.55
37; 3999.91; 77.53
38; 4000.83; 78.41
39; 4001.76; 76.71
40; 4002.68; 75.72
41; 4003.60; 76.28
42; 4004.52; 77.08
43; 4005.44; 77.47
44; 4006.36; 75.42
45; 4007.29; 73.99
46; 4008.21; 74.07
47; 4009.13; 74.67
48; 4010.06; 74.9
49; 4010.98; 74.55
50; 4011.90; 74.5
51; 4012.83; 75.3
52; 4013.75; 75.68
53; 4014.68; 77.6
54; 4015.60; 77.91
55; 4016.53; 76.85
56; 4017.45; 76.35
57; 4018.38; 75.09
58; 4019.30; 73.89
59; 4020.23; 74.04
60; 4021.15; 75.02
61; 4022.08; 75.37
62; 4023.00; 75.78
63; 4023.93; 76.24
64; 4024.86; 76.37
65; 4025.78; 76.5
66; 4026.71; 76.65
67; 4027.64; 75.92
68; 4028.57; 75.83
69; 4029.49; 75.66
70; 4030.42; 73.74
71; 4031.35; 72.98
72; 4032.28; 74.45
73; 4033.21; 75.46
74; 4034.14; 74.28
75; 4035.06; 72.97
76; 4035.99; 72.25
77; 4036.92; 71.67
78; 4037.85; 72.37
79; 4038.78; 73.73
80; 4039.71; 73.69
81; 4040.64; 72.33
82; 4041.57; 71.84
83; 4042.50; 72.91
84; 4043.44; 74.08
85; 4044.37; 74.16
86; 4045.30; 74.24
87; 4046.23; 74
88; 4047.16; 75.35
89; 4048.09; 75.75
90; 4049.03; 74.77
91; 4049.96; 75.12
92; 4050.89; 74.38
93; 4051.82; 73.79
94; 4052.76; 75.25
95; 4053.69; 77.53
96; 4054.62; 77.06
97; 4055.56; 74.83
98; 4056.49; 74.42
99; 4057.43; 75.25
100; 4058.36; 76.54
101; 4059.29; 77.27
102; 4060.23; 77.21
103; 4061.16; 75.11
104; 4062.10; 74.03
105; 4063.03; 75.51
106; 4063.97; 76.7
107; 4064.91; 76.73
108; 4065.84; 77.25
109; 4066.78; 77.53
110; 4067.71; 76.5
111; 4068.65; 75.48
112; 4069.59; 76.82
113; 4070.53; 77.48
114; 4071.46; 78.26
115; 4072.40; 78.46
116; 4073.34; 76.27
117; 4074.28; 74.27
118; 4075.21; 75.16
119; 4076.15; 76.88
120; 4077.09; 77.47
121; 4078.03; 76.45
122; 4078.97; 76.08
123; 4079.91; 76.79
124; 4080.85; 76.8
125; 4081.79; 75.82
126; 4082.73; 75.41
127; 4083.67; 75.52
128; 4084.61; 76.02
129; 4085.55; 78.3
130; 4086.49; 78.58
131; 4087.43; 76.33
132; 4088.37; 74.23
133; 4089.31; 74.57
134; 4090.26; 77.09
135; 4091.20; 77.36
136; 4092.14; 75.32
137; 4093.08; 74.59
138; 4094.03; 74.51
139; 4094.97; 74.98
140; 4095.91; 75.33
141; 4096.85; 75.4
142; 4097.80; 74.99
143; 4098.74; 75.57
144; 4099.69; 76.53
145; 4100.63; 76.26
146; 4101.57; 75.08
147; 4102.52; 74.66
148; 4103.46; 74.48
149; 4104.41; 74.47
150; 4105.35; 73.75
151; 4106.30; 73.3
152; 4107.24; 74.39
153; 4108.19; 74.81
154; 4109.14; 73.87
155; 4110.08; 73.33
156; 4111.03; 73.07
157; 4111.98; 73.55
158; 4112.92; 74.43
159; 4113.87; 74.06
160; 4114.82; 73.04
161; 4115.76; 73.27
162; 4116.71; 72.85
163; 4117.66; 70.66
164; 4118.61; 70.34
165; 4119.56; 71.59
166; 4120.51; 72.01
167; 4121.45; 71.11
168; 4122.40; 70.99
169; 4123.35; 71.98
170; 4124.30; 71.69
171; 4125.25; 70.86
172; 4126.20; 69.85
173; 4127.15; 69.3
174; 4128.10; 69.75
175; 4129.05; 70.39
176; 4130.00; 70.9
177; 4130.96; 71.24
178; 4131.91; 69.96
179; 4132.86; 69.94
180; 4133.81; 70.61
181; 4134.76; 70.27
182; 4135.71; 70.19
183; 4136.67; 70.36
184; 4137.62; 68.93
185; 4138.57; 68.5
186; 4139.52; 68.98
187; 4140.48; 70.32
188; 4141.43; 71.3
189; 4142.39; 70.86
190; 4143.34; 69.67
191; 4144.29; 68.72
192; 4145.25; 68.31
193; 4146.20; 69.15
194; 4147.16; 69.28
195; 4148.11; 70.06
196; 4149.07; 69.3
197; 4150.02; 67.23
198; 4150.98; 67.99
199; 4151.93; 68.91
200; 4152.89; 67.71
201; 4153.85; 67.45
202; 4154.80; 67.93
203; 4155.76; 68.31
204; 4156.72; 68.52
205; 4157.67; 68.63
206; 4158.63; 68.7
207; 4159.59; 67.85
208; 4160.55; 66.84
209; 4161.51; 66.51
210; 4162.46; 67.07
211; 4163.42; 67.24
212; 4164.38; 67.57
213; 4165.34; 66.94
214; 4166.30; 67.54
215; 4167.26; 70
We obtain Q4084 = -1.6 A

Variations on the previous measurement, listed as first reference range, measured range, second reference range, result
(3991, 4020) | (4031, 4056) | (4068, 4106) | 0.61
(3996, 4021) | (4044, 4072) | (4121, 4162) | -0.92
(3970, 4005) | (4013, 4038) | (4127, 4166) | 0.39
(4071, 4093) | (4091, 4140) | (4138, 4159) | 0.01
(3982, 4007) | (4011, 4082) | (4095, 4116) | 0.62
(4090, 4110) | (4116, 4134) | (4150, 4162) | 0.25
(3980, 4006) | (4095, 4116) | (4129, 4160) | -0.88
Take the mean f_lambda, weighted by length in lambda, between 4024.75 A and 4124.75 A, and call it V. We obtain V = 74.9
